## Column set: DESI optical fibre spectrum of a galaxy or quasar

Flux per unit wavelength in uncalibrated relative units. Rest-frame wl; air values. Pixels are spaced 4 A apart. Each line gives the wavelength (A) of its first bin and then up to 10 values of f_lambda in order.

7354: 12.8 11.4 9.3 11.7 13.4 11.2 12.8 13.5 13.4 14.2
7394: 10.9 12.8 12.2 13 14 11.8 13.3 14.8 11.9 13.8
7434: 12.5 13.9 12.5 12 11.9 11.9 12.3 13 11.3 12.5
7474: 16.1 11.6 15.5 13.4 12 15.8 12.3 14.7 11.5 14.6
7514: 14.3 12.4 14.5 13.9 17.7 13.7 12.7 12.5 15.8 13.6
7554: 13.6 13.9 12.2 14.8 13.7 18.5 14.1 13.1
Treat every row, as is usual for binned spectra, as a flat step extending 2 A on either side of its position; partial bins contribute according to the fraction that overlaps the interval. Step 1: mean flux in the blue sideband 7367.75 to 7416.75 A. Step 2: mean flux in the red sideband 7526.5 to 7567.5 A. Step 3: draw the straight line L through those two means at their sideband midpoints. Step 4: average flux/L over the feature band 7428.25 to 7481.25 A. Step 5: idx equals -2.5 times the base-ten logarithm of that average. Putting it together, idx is 0.042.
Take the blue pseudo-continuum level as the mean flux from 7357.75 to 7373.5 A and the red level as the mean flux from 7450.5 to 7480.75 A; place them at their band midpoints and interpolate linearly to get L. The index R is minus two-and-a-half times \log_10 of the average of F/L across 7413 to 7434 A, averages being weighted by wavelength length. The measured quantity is -0.08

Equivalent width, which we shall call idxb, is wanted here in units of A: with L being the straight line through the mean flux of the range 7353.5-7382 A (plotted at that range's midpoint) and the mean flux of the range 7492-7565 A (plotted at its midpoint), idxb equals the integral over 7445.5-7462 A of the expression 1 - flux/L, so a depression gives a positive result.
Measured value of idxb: 1.0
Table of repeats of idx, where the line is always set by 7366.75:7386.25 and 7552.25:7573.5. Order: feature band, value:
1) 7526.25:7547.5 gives -0.05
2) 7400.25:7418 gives 0.01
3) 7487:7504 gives -0.01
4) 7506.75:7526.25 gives -0.01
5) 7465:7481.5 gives 0.01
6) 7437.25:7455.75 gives 0.07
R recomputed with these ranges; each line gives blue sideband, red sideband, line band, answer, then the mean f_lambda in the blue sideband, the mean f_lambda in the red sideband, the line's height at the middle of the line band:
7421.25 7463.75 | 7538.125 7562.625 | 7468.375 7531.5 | -0.06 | 12.7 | 13.6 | 13.2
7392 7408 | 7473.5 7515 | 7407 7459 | -0.01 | 12.2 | 13.7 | 12.7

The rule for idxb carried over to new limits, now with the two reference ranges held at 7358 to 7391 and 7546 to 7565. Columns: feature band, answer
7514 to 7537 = -1.56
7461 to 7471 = 0.64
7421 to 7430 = -0.42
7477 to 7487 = -0.44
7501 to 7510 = 0.02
